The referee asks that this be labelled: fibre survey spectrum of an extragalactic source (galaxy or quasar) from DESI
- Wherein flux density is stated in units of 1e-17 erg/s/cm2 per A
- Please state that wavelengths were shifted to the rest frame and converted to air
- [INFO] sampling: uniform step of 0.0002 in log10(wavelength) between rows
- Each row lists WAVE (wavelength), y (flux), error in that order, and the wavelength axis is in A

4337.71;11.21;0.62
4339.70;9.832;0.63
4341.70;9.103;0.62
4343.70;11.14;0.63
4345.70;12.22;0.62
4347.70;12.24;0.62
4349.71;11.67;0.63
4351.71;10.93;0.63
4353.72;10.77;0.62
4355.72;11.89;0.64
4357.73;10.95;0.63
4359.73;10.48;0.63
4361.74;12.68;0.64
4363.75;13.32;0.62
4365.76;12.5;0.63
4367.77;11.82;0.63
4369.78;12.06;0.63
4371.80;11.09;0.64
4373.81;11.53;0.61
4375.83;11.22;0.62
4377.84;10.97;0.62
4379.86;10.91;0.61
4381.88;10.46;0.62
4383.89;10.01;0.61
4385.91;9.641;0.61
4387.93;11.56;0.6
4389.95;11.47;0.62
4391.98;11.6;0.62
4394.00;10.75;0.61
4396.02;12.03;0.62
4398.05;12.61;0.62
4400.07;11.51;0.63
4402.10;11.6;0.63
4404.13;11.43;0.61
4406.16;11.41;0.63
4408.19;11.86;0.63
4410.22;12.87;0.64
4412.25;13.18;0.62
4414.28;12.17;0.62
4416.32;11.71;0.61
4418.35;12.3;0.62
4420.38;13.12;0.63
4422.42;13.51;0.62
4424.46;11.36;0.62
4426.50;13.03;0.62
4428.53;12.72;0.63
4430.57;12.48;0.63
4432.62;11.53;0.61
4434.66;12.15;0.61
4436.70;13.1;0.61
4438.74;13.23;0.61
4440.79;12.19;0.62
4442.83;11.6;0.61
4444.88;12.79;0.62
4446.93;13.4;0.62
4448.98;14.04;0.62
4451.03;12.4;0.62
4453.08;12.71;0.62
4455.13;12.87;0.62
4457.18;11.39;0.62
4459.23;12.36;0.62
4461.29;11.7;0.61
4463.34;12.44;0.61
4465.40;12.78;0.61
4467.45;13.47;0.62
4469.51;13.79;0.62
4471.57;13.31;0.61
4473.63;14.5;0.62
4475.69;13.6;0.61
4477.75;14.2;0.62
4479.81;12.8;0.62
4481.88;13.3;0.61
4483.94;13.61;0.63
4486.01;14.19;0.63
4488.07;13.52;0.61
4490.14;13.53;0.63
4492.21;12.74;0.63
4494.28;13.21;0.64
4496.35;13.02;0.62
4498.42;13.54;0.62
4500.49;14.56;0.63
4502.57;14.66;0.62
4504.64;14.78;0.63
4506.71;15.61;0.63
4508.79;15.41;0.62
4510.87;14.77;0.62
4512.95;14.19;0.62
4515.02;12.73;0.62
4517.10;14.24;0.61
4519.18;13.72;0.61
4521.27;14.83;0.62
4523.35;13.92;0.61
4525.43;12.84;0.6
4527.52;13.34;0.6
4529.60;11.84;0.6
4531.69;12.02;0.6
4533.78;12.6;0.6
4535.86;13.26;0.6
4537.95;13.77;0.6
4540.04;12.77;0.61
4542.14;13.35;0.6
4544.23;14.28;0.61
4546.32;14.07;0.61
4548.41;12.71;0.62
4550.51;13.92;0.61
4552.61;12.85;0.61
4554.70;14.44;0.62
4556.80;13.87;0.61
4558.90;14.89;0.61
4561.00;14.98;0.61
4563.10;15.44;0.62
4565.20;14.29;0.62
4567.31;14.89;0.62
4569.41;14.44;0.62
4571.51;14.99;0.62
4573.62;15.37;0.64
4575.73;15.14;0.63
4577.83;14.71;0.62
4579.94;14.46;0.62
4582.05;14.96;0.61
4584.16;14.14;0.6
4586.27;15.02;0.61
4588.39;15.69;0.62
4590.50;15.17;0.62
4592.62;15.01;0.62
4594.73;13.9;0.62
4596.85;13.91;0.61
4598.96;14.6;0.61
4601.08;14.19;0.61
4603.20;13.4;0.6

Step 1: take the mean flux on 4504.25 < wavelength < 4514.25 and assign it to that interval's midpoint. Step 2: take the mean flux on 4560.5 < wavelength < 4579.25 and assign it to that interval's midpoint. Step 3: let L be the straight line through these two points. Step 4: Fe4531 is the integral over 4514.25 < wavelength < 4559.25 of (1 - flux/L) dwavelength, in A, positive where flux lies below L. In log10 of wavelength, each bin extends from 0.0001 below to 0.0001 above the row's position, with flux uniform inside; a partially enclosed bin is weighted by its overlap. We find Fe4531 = 4.4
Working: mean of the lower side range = 14.9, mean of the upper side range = 14.9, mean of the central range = 13.4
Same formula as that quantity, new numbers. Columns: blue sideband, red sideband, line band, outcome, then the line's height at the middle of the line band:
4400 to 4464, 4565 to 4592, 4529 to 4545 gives 1.34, 14.2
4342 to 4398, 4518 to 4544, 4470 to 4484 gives -1.13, 12.6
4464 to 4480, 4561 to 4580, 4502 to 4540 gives 1.20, 14.2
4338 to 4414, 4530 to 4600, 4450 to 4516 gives -2.37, 13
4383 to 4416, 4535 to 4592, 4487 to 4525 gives -1.78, 13.4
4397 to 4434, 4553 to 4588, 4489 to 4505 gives -0.18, 13.6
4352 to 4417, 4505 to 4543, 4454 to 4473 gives 0.03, 12.7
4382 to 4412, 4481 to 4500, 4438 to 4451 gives -0.37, 12.5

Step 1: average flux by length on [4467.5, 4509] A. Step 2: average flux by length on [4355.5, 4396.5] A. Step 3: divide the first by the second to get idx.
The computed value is 1.22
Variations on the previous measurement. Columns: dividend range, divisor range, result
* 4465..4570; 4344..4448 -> 1.16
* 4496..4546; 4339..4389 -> 1.22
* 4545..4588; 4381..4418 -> 1.25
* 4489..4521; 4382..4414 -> 1.22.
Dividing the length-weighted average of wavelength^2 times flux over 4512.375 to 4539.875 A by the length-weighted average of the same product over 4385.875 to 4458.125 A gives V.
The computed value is 1.1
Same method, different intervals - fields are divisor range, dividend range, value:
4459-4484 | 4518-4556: 1.04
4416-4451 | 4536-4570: 1.17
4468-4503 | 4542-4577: 1.09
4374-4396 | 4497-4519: 1.39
